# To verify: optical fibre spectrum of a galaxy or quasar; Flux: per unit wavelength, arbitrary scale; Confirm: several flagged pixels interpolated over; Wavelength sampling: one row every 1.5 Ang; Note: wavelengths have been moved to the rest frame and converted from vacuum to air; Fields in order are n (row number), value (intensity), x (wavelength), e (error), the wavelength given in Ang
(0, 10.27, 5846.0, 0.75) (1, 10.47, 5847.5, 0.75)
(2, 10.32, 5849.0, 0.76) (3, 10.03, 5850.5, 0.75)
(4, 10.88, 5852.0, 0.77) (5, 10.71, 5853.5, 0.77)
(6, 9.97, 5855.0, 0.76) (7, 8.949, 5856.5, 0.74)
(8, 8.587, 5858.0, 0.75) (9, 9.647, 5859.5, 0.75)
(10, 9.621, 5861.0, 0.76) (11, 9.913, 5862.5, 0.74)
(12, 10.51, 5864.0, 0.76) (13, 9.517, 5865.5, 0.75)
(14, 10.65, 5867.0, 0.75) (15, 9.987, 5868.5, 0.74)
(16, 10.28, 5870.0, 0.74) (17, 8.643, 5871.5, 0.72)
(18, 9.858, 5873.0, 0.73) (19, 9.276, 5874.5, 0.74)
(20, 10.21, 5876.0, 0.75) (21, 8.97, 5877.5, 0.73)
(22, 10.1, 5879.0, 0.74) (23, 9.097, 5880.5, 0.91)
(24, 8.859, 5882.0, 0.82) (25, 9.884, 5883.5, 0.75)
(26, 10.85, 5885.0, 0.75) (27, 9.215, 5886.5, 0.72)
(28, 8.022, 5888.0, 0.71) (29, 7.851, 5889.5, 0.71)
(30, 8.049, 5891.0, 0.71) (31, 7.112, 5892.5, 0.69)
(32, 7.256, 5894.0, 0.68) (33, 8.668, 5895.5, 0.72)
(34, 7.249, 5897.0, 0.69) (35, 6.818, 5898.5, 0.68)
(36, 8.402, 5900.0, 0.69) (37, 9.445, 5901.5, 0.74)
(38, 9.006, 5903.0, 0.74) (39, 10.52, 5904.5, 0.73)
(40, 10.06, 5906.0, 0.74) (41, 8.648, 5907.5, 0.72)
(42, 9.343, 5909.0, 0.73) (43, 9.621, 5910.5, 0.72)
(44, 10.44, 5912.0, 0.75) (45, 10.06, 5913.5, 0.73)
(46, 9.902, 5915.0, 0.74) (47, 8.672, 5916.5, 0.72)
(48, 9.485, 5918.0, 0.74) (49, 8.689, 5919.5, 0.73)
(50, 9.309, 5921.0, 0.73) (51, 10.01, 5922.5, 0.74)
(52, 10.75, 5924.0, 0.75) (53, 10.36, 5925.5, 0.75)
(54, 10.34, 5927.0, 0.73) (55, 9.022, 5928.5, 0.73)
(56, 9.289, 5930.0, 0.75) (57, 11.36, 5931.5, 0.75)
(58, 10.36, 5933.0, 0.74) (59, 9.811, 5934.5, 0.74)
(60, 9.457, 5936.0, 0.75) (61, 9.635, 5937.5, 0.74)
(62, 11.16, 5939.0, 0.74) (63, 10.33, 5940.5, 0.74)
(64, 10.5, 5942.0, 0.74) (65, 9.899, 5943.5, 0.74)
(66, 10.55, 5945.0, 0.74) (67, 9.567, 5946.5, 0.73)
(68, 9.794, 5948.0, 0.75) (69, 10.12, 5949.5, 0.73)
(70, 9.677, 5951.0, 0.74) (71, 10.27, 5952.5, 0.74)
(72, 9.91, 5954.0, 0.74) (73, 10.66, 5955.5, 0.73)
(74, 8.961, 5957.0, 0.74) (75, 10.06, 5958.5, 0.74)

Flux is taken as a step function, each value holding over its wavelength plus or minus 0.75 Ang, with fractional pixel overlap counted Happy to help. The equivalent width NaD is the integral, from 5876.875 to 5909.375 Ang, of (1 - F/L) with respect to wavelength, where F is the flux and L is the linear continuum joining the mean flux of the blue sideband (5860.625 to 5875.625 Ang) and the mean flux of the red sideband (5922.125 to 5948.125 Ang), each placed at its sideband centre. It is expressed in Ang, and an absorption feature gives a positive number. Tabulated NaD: 3.80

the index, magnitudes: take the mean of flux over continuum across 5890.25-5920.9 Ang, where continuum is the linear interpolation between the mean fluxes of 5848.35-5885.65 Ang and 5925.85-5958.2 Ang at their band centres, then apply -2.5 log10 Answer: 0.12 mag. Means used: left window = 9.81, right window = 10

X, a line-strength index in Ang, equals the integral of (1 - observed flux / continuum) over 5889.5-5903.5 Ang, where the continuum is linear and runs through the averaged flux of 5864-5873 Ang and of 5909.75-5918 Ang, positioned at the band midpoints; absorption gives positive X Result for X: 2.58 Ang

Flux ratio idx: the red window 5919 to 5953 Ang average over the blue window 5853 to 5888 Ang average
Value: 1.04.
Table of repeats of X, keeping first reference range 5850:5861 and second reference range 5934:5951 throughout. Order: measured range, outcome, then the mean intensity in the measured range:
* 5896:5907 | 1.29 Ang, 8.78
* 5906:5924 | 0.78 Ang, 9.55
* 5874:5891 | 1.09 Ang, 9.25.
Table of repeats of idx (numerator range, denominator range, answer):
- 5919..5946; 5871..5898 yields 1.14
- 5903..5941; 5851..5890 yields 1.02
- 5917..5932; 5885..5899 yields 1.23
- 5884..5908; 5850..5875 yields 0.87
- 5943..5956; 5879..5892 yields 1.11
